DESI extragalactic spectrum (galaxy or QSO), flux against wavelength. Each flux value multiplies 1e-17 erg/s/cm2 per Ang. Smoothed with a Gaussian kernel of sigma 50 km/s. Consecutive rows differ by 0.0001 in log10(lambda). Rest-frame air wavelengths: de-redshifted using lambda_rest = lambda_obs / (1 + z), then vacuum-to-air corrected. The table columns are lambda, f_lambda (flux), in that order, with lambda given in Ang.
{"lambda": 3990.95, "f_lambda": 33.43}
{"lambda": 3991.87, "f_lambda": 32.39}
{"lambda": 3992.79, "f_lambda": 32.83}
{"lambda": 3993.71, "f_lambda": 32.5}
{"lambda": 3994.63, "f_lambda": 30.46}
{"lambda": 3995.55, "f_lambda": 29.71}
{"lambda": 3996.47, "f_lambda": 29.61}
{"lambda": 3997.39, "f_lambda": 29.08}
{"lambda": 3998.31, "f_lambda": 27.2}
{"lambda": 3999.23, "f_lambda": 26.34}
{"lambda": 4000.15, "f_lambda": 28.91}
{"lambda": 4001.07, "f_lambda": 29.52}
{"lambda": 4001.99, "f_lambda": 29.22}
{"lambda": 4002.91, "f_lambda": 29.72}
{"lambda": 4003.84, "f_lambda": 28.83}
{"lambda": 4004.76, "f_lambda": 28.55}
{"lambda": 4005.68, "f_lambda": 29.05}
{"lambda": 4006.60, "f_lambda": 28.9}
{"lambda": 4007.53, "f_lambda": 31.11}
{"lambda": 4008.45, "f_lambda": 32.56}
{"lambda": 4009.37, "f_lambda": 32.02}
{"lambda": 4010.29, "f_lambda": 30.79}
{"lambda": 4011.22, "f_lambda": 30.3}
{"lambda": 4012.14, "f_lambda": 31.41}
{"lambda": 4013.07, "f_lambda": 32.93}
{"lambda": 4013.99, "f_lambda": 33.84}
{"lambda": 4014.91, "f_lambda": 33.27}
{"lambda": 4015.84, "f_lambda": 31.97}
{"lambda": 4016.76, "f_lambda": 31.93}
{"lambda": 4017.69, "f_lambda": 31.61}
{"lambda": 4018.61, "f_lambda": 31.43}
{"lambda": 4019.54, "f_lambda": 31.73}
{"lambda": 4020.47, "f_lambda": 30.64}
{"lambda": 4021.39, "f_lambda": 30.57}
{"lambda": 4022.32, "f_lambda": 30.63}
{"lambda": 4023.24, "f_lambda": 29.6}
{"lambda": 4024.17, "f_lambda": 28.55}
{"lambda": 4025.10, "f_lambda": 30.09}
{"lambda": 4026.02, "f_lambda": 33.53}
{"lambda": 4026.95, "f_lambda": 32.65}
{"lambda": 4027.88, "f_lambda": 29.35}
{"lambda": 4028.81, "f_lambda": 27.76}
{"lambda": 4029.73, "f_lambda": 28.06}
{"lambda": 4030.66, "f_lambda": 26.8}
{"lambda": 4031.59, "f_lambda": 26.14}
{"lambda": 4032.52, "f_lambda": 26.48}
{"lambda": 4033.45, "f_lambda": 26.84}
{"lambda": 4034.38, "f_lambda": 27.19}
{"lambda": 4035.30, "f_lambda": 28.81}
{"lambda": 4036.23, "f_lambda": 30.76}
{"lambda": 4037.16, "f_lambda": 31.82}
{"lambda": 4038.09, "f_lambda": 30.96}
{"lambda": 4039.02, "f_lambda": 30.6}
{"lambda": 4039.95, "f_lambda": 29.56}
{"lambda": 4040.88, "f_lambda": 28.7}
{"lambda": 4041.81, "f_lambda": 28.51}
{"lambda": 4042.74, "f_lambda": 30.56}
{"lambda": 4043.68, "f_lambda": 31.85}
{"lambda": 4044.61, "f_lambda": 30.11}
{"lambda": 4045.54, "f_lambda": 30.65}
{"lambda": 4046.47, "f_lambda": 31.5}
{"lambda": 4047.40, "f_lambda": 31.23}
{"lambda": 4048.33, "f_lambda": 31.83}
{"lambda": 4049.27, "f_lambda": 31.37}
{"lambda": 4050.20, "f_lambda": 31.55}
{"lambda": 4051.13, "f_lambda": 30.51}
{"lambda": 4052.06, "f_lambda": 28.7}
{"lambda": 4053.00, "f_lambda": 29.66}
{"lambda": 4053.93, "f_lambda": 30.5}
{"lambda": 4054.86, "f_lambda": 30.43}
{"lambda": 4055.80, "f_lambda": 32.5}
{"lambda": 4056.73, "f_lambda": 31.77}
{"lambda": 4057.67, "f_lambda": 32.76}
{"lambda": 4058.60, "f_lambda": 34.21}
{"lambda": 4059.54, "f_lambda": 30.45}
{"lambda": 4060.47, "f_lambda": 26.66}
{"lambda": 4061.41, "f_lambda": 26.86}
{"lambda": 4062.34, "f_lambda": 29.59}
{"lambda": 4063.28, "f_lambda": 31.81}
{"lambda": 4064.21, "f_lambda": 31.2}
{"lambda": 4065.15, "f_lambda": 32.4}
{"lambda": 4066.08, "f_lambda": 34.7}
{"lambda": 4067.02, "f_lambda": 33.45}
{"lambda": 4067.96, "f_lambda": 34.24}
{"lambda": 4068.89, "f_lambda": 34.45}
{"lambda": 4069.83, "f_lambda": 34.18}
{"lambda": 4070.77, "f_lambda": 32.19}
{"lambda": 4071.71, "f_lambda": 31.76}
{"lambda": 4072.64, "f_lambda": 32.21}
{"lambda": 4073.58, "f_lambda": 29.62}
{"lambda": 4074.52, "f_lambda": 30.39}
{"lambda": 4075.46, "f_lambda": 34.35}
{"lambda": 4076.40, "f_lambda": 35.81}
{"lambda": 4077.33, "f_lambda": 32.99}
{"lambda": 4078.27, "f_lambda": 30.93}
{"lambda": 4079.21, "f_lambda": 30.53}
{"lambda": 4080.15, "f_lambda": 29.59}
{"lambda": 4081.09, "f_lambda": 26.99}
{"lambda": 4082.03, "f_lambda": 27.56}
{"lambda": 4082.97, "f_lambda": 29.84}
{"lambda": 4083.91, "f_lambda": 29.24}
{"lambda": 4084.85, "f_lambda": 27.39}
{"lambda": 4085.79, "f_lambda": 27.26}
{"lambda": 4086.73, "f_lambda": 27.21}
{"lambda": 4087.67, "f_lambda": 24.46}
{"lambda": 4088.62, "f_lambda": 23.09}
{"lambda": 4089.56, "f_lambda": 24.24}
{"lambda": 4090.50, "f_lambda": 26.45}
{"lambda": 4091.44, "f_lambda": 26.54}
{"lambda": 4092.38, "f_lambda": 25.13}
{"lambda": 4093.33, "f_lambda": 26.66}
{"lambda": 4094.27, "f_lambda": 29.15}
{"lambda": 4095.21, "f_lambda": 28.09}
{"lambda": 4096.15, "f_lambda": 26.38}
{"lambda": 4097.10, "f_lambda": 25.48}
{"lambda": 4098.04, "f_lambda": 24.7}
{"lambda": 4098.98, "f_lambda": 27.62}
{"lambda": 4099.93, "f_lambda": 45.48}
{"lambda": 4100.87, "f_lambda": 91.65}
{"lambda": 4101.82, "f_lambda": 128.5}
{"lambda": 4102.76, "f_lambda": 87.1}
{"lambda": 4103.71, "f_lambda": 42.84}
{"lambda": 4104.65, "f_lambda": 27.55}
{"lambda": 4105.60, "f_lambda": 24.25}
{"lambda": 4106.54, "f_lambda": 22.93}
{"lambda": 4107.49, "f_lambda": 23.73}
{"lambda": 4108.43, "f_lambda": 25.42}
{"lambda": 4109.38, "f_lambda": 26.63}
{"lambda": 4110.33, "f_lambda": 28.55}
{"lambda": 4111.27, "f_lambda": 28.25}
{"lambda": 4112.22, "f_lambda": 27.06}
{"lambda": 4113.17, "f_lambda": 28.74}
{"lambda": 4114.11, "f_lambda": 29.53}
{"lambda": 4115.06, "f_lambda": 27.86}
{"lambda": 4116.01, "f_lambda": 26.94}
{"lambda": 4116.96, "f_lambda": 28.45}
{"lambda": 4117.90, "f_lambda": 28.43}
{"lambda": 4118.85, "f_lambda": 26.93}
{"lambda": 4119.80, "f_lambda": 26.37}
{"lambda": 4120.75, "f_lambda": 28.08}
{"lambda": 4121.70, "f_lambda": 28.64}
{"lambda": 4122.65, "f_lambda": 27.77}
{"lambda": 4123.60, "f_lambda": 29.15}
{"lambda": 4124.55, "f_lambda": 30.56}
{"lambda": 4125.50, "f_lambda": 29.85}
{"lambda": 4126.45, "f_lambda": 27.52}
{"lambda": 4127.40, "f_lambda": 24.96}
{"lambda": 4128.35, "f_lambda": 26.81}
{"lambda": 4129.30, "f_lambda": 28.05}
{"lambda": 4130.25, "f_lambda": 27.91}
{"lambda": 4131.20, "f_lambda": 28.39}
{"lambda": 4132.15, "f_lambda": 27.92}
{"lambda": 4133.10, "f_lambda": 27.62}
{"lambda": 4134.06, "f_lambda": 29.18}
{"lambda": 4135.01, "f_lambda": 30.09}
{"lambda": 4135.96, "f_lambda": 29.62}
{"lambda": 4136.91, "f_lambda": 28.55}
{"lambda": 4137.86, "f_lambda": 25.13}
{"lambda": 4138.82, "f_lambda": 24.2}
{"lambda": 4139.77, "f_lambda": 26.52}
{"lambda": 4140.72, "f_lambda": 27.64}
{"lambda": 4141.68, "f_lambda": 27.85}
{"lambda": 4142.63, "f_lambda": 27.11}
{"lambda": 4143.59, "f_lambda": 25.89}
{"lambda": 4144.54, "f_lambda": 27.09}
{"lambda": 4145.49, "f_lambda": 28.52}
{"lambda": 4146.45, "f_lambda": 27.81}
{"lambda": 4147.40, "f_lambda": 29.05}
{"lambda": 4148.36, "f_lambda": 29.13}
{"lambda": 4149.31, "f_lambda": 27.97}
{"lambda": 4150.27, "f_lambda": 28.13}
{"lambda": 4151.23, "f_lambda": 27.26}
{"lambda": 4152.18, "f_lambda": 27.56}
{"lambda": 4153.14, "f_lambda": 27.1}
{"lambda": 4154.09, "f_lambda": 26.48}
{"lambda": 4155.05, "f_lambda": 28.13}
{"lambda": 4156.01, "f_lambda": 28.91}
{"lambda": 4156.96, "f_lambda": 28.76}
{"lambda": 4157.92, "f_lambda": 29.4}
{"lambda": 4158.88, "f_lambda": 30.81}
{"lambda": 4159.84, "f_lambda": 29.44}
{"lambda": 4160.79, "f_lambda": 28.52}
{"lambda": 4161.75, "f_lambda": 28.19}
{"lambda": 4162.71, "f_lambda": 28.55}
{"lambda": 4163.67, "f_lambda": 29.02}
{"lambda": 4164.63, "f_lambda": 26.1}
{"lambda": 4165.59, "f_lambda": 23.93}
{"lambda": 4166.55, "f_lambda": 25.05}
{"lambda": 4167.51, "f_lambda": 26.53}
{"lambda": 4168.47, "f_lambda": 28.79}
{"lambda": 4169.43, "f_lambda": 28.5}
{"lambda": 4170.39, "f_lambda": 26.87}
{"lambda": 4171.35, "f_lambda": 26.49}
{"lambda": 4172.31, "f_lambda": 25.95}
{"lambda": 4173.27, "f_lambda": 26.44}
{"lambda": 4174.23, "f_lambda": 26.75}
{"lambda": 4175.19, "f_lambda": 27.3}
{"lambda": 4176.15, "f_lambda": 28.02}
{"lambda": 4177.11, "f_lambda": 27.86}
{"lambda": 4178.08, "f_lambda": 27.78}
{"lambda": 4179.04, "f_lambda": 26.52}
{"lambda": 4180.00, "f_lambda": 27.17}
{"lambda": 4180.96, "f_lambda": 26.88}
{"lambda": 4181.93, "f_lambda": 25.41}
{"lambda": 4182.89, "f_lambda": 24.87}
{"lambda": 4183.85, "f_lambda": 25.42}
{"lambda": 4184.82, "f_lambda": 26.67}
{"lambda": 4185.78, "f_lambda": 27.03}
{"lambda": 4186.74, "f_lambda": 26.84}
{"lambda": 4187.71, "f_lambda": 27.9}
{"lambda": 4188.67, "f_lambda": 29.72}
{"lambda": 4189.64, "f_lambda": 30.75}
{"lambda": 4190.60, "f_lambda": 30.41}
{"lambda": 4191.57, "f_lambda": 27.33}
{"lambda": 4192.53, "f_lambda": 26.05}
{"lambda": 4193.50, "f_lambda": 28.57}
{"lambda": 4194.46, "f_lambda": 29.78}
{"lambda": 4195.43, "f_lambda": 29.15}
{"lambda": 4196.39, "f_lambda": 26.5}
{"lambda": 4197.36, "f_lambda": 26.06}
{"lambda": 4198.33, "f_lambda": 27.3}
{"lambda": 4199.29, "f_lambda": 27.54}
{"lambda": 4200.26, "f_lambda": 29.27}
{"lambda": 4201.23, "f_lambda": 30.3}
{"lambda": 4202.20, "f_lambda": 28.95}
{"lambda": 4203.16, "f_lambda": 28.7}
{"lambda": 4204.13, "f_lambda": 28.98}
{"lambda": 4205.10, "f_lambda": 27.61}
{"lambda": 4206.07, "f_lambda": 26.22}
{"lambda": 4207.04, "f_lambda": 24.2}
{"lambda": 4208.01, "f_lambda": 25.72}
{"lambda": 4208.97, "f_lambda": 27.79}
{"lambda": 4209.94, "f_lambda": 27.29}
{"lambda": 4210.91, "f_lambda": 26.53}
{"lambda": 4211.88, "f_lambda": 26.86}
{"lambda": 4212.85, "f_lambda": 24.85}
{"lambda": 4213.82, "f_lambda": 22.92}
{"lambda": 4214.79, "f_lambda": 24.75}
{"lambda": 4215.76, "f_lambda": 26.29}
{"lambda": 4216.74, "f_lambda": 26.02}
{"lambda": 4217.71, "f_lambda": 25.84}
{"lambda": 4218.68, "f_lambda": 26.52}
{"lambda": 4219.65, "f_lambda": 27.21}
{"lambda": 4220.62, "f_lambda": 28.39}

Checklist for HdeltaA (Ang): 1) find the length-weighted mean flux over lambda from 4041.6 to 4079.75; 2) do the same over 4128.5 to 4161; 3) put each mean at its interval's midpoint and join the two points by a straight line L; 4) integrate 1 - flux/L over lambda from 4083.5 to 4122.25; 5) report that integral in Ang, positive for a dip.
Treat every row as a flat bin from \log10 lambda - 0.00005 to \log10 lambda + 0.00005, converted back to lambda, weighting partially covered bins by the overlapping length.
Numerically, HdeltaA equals -4.4 Ang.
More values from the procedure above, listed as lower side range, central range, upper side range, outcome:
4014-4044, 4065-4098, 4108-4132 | -0.8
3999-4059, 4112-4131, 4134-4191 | 0.3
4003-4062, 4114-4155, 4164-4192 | 0.4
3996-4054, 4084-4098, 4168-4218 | 1.3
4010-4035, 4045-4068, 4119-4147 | -1.3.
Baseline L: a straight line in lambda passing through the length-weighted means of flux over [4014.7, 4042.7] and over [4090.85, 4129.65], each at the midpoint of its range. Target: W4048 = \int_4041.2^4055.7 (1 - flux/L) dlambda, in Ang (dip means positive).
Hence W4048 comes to 0.1 Ang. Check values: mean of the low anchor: 29.9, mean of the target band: 30.6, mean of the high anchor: 33.5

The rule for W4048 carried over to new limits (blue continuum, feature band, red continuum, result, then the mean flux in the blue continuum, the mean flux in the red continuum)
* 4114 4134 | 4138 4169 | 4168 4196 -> 0.1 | 28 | 27.5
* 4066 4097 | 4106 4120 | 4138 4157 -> 0.7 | 29.5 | 27.5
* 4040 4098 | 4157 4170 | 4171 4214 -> 0.0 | 30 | 27.3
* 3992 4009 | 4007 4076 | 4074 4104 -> 3.7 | 29.7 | 36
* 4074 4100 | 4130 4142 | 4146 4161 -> 0.3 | 28.4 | 28.4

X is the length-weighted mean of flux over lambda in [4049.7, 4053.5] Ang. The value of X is 30.2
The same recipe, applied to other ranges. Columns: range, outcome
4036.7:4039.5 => 31.1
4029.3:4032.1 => 26.9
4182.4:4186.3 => 26.1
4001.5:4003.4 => 29.4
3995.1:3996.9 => 29.7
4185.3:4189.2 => 27.9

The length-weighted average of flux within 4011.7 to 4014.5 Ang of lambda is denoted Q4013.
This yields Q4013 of 32.8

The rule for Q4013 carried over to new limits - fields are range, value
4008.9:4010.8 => 31.4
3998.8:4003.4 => 28.7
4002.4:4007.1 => 29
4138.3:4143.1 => 26.6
